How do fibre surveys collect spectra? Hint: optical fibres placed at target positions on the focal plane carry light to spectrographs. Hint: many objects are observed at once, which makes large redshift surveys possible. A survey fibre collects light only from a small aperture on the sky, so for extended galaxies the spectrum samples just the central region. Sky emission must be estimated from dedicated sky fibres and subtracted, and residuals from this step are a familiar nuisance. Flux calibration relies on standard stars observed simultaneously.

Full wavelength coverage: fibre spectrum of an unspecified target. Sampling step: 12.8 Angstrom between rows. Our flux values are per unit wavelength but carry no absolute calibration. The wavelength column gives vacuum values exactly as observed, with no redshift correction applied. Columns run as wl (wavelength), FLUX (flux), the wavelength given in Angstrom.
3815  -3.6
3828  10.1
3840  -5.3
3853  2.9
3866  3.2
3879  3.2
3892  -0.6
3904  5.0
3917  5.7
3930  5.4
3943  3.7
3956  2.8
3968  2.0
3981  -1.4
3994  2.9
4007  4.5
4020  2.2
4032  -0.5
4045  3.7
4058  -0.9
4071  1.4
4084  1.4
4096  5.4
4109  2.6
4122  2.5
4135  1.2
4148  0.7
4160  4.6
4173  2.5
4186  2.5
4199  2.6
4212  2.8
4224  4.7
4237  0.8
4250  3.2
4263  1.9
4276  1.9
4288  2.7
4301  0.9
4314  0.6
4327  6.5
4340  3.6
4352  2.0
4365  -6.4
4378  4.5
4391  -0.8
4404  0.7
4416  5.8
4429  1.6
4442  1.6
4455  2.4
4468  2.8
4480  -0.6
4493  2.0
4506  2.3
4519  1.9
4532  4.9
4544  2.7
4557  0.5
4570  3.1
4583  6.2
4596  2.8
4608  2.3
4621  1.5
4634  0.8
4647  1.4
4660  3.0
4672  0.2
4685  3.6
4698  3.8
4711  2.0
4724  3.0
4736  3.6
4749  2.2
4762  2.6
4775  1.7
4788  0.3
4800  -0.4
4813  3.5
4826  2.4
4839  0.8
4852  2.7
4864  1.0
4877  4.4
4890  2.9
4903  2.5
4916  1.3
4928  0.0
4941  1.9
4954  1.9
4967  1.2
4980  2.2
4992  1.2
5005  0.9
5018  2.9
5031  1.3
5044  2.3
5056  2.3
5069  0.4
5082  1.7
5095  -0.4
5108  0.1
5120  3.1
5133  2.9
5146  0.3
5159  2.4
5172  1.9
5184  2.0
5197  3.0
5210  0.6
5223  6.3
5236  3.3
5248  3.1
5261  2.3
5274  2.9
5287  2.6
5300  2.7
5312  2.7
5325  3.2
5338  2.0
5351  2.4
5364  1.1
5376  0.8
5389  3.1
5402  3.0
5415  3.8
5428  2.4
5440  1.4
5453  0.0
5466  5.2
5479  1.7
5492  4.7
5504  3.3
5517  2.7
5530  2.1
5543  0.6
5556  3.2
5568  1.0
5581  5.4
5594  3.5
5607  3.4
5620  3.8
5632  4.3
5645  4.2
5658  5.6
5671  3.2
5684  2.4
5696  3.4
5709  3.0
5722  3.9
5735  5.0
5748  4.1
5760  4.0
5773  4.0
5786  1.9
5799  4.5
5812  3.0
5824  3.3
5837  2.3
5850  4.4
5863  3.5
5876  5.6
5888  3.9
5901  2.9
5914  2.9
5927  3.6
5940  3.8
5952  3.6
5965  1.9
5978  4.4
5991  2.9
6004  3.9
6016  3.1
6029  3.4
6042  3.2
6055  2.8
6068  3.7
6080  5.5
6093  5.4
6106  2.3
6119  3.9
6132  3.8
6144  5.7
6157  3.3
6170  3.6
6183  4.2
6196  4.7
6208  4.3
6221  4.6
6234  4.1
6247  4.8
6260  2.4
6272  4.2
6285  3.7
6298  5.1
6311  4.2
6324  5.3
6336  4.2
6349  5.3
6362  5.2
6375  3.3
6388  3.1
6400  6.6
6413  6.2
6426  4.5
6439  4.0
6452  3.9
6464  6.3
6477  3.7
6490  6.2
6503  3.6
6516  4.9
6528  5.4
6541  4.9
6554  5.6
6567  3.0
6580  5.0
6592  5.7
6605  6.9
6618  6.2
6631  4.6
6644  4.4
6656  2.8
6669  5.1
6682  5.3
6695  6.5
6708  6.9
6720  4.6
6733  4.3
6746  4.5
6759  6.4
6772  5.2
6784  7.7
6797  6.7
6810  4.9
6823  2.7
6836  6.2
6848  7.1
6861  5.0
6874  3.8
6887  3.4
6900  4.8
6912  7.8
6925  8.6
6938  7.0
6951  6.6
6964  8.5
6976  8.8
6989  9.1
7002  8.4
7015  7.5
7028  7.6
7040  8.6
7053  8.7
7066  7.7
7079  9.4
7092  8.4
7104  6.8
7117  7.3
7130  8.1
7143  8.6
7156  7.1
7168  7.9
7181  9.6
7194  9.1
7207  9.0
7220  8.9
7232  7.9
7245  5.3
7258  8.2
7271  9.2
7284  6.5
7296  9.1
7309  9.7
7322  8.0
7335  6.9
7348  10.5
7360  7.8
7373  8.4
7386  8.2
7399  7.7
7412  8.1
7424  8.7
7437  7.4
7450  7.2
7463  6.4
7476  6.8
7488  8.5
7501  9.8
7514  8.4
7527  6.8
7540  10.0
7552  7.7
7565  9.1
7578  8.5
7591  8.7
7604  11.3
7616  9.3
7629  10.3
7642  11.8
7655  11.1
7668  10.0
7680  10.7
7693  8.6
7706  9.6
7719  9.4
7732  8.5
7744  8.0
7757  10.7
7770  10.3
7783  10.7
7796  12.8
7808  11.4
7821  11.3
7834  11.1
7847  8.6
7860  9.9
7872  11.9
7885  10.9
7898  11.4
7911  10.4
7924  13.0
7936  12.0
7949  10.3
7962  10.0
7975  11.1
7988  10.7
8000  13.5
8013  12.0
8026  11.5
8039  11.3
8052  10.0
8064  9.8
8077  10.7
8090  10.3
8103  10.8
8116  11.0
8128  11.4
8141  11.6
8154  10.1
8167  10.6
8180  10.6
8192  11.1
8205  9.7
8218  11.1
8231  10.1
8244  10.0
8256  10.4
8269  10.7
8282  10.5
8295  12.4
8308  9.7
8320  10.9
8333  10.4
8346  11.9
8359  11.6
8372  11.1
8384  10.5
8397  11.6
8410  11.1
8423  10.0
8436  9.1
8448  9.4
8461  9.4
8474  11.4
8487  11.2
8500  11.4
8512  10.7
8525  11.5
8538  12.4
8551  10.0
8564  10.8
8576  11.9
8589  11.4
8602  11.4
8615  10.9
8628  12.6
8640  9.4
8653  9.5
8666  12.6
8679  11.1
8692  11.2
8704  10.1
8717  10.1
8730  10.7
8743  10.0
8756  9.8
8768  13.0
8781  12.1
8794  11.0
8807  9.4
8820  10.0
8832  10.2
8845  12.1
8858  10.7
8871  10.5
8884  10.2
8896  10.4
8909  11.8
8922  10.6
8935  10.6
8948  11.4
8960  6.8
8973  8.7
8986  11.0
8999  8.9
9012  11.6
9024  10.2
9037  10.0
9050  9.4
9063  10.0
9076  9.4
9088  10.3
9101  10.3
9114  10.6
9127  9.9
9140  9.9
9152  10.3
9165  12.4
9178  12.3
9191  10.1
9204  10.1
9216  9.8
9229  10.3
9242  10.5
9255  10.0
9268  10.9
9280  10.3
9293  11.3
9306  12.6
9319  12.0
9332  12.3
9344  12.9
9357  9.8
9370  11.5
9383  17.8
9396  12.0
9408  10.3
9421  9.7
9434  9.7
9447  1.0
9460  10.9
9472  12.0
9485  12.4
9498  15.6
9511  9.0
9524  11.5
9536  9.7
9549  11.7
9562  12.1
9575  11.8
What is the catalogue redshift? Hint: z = 0.73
